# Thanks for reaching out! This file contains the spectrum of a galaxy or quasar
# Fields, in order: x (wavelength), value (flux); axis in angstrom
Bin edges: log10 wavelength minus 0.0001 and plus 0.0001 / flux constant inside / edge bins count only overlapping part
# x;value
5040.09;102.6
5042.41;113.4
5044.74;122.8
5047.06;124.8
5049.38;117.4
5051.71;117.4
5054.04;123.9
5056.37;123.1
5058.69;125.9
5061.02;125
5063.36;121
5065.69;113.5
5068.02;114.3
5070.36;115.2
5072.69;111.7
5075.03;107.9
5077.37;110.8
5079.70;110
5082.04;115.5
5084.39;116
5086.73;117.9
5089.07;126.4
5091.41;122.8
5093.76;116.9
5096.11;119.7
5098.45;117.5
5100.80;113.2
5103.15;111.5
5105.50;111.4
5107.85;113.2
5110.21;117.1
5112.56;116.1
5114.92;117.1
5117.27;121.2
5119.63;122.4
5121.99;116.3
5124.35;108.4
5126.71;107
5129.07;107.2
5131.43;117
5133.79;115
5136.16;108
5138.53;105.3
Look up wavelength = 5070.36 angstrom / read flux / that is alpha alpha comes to 115.2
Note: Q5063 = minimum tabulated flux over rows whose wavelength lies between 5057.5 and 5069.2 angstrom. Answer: 113.5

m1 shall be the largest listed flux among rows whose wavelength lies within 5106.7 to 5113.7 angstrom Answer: 117.1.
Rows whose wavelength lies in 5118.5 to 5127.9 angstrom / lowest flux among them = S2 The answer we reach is 107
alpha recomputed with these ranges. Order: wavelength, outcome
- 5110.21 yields 117.1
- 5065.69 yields 113.5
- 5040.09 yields 102.6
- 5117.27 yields 121.2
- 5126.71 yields 107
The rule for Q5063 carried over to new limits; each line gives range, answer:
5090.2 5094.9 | 116.9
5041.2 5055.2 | 113.4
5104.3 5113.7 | 111.4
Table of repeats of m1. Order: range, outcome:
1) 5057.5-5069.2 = 125.9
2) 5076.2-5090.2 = 126.4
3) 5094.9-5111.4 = 119.7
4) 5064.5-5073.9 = 115.2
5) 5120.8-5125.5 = 116.3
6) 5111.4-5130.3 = 122.4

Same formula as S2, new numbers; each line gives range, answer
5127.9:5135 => 107.2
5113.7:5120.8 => 117.1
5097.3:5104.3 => 111.5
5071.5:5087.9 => 107.9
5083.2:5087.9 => 116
